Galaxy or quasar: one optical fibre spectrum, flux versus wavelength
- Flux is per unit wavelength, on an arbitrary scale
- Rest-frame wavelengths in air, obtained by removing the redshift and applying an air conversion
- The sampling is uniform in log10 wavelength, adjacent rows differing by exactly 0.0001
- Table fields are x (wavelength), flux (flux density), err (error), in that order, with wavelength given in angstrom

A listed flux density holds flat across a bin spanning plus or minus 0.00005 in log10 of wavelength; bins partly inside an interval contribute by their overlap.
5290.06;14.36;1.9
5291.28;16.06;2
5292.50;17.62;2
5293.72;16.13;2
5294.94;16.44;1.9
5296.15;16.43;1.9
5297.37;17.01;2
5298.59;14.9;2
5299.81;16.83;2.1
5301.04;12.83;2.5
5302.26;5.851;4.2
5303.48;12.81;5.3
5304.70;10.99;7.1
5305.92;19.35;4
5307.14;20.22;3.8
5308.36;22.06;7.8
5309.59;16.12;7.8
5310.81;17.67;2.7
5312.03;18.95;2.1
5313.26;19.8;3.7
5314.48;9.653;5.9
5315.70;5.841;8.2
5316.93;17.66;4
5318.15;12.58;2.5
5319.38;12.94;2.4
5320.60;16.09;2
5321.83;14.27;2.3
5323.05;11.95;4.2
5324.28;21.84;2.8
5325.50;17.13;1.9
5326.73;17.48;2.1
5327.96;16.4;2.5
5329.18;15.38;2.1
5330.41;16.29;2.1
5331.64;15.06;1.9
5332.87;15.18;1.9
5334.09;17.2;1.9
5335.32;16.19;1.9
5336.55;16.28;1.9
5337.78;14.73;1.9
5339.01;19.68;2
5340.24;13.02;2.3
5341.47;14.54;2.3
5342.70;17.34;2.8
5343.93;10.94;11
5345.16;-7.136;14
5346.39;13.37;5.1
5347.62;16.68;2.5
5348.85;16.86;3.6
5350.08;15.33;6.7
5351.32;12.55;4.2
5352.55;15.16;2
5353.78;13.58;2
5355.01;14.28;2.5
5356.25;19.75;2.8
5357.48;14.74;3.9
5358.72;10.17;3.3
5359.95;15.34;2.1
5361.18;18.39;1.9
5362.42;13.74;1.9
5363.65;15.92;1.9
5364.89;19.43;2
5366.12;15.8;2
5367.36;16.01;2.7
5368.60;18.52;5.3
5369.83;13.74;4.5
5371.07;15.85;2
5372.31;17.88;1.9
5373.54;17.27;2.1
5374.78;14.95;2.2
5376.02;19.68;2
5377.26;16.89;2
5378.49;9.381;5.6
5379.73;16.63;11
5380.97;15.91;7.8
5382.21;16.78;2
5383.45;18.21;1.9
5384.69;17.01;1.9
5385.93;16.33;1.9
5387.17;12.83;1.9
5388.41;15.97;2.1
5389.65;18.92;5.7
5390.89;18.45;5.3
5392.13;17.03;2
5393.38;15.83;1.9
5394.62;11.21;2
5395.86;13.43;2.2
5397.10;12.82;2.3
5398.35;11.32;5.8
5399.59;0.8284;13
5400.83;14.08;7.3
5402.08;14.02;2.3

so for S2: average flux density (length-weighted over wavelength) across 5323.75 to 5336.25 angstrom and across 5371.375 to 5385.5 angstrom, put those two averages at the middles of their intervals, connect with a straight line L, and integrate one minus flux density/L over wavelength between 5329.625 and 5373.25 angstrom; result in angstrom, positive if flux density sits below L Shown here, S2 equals 4.4 angstrom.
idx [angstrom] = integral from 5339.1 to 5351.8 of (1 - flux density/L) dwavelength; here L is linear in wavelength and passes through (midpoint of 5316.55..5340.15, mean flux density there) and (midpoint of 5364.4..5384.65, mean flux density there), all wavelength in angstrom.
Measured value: 2.73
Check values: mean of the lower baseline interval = 15.9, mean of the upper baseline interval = 16.4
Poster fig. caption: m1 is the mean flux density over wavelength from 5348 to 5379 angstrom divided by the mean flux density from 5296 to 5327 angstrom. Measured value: 1.0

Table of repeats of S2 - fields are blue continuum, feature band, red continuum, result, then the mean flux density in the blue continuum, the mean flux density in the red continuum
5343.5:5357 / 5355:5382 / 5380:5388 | -2.4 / 12.9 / 16.2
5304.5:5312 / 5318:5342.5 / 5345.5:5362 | 1.0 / 18.2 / 14.7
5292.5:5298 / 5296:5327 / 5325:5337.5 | 2.1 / 16.6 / 16.2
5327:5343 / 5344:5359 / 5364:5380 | 3.0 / 15.9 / 16.3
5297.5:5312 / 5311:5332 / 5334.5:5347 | -1.4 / 15.6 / 13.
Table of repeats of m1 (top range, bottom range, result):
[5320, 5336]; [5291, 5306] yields 1.10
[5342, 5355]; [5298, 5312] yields 0.81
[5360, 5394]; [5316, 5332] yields 1.05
